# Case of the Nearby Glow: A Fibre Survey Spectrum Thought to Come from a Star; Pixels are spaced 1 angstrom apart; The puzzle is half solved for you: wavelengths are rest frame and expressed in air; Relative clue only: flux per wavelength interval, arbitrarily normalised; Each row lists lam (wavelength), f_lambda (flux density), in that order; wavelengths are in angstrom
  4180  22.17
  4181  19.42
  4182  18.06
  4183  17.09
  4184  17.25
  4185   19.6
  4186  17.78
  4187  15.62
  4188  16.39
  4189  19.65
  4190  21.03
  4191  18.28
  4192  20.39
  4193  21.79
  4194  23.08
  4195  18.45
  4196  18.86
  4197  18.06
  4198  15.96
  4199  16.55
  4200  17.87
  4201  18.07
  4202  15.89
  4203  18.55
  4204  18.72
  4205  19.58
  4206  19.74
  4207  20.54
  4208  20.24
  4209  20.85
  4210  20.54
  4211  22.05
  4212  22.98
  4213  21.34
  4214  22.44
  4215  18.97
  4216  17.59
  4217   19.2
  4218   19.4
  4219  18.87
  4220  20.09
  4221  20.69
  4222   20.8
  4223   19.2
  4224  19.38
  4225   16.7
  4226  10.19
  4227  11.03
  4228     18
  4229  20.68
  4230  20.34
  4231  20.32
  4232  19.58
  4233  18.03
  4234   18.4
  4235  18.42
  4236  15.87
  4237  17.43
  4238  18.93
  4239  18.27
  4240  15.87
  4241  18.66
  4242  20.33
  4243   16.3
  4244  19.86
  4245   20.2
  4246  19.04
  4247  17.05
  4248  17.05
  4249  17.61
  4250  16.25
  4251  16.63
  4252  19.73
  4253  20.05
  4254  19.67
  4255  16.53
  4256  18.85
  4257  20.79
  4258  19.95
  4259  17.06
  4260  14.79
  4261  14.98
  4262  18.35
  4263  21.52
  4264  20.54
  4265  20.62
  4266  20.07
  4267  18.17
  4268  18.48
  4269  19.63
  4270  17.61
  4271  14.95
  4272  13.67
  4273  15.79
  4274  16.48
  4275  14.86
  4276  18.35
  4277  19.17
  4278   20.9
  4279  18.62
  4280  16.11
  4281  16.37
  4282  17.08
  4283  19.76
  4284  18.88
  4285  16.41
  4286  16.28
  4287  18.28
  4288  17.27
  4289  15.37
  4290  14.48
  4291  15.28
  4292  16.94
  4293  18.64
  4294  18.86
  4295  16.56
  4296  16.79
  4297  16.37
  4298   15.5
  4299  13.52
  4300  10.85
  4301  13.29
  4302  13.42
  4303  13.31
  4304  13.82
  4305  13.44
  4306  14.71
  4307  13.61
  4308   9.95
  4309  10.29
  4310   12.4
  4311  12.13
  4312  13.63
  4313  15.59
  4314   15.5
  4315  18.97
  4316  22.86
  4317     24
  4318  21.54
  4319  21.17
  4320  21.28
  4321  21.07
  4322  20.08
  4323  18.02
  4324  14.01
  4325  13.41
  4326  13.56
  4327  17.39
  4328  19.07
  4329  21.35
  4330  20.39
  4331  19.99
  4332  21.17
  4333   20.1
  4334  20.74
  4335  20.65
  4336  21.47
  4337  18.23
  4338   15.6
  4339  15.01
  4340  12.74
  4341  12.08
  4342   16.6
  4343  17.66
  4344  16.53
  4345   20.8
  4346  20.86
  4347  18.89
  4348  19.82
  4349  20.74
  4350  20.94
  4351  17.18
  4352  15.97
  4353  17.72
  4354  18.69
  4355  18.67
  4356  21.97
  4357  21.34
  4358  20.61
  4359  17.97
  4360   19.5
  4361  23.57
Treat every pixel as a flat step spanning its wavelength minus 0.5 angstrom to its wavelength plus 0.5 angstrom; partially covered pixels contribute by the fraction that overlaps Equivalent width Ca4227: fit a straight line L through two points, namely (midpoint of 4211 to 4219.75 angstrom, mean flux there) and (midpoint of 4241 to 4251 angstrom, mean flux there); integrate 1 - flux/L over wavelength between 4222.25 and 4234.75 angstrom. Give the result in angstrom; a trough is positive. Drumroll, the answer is 1.0 angstrom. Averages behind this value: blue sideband 20.2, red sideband 18.1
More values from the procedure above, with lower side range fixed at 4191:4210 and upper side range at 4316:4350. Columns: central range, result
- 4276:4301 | 2.7 angstrom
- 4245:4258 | 0.4 angstrom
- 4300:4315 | 4.4 angstrom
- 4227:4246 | 0.5 angstrom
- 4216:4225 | -0.2 angstrom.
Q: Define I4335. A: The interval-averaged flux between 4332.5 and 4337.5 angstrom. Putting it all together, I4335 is 20.2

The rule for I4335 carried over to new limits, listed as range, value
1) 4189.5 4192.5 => 19.9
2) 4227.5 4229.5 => 19.3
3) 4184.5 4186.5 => 18.7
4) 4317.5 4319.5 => 21.4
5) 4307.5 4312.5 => 11.7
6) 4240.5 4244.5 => 18.8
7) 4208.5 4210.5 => 20.7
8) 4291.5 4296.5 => 17.6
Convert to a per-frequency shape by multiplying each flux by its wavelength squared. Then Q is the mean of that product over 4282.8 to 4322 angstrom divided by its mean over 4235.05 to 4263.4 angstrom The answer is 0.9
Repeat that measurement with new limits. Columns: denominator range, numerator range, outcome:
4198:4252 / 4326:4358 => 1.06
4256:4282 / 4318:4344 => 1.04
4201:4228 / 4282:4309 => 0.84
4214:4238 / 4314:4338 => 1.11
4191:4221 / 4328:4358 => 1.03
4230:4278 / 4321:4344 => 1.01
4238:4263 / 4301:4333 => 0.96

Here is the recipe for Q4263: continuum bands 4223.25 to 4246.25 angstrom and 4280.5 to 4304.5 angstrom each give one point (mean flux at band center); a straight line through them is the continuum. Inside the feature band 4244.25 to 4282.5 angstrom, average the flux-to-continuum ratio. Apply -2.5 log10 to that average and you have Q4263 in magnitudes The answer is -0.065 mag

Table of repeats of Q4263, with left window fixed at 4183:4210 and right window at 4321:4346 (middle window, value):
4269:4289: 0.06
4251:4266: -0.02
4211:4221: -0.09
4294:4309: 0.28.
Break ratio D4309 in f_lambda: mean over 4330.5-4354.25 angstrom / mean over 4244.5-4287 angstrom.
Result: 1.02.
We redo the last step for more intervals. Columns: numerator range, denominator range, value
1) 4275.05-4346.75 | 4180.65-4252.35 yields 0.91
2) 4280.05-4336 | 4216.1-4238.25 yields 0.92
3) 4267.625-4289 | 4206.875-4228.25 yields 0.91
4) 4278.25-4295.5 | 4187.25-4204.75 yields 0.92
